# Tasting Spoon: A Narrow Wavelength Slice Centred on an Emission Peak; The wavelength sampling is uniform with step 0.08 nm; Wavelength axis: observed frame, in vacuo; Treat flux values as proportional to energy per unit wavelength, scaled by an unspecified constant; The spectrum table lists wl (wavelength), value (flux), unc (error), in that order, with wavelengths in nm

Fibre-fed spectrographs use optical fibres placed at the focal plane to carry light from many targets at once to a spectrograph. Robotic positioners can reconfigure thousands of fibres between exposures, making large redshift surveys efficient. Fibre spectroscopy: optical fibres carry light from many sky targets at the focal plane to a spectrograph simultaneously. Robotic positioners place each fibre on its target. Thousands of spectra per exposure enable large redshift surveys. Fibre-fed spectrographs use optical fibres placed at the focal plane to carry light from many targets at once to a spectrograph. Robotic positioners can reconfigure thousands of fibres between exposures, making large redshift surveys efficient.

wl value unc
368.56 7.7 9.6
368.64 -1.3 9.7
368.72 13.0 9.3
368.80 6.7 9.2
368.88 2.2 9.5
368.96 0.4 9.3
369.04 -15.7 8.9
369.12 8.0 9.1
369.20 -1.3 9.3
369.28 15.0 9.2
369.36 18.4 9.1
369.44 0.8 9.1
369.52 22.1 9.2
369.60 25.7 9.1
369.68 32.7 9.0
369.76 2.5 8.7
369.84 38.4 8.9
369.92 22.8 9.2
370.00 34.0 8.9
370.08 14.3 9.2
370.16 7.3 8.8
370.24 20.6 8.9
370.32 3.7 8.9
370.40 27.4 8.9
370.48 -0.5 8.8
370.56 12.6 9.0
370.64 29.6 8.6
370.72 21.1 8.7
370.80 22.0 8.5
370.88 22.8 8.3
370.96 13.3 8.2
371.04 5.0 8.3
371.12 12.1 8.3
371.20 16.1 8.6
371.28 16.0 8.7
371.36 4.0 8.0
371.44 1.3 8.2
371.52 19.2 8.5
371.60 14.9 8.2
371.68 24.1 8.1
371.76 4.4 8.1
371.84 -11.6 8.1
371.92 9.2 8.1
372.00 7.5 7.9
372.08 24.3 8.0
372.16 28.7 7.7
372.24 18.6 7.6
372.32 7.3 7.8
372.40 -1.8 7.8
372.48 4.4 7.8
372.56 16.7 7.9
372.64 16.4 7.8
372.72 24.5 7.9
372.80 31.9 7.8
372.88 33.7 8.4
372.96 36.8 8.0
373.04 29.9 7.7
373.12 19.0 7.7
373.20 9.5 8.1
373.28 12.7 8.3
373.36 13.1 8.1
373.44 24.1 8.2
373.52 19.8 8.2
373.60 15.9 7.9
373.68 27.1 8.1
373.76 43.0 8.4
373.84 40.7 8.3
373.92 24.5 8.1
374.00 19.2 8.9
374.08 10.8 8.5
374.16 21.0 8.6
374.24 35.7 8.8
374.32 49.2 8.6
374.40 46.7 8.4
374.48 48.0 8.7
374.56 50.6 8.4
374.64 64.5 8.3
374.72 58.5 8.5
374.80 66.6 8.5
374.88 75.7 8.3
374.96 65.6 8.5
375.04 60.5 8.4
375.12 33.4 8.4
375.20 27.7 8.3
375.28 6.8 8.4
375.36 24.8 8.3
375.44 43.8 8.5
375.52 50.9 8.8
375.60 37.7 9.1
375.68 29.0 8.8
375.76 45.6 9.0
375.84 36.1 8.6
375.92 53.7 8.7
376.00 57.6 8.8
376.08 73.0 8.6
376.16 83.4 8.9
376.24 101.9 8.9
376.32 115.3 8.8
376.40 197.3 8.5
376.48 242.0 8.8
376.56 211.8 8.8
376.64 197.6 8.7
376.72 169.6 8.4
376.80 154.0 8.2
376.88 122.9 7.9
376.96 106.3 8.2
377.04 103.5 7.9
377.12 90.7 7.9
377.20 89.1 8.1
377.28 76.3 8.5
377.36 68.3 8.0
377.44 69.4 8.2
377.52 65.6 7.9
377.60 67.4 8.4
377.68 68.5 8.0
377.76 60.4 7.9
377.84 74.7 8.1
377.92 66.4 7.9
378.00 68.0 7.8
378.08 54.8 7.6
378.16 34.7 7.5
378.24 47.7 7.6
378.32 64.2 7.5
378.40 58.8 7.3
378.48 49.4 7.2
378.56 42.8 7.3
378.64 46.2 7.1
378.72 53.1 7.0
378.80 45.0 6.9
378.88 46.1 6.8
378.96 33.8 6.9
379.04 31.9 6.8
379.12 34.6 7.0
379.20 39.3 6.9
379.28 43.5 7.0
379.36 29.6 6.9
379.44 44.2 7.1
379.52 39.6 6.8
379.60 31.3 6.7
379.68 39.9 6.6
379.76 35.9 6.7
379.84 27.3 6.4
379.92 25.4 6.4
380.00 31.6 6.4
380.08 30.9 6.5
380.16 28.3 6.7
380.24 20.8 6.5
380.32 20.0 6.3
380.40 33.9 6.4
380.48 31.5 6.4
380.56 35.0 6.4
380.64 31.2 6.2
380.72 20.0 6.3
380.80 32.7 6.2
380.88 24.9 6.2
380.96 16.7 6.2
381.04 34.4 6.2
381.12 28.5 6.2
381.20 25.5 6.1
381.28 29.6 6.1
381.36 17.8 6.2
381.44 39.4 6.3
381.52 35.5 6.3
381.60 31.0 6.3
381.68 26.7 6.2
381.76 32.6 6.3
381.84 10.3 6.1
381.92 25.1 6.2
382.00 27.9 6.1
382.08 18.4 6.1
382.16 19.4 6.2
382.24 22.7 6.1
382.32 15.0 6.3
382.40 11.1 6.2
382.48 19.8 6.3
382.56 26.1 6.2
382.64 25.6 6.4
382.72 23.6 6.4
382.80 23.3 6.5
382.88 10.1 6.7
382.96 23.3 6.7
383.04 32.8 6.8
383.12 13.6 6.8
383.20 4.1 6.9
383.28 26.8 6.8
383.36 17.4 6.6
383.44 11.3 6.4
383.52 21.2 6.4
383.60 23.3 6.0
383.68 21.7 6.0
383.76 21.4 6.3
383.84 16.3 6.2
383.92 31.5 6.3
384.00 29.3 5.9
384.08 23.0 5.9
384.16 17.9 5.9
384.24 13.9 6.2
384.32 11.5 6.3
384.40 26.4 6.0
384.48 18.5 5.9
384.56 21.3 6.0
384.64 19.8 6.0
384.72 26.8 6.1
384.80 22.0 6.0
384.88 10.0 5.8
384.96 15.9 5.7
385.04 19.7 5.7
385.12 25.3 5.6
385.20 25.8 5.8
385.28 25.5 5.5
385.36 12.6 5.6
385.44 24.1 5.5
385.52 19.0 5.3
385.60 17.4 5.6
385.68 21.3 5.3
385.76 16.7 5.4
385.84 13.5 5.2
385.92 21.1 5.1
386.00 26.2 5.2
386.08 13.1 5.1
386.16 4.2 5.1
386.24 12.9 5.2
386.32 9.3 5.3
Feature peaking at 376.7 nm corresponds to Ly-alpha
